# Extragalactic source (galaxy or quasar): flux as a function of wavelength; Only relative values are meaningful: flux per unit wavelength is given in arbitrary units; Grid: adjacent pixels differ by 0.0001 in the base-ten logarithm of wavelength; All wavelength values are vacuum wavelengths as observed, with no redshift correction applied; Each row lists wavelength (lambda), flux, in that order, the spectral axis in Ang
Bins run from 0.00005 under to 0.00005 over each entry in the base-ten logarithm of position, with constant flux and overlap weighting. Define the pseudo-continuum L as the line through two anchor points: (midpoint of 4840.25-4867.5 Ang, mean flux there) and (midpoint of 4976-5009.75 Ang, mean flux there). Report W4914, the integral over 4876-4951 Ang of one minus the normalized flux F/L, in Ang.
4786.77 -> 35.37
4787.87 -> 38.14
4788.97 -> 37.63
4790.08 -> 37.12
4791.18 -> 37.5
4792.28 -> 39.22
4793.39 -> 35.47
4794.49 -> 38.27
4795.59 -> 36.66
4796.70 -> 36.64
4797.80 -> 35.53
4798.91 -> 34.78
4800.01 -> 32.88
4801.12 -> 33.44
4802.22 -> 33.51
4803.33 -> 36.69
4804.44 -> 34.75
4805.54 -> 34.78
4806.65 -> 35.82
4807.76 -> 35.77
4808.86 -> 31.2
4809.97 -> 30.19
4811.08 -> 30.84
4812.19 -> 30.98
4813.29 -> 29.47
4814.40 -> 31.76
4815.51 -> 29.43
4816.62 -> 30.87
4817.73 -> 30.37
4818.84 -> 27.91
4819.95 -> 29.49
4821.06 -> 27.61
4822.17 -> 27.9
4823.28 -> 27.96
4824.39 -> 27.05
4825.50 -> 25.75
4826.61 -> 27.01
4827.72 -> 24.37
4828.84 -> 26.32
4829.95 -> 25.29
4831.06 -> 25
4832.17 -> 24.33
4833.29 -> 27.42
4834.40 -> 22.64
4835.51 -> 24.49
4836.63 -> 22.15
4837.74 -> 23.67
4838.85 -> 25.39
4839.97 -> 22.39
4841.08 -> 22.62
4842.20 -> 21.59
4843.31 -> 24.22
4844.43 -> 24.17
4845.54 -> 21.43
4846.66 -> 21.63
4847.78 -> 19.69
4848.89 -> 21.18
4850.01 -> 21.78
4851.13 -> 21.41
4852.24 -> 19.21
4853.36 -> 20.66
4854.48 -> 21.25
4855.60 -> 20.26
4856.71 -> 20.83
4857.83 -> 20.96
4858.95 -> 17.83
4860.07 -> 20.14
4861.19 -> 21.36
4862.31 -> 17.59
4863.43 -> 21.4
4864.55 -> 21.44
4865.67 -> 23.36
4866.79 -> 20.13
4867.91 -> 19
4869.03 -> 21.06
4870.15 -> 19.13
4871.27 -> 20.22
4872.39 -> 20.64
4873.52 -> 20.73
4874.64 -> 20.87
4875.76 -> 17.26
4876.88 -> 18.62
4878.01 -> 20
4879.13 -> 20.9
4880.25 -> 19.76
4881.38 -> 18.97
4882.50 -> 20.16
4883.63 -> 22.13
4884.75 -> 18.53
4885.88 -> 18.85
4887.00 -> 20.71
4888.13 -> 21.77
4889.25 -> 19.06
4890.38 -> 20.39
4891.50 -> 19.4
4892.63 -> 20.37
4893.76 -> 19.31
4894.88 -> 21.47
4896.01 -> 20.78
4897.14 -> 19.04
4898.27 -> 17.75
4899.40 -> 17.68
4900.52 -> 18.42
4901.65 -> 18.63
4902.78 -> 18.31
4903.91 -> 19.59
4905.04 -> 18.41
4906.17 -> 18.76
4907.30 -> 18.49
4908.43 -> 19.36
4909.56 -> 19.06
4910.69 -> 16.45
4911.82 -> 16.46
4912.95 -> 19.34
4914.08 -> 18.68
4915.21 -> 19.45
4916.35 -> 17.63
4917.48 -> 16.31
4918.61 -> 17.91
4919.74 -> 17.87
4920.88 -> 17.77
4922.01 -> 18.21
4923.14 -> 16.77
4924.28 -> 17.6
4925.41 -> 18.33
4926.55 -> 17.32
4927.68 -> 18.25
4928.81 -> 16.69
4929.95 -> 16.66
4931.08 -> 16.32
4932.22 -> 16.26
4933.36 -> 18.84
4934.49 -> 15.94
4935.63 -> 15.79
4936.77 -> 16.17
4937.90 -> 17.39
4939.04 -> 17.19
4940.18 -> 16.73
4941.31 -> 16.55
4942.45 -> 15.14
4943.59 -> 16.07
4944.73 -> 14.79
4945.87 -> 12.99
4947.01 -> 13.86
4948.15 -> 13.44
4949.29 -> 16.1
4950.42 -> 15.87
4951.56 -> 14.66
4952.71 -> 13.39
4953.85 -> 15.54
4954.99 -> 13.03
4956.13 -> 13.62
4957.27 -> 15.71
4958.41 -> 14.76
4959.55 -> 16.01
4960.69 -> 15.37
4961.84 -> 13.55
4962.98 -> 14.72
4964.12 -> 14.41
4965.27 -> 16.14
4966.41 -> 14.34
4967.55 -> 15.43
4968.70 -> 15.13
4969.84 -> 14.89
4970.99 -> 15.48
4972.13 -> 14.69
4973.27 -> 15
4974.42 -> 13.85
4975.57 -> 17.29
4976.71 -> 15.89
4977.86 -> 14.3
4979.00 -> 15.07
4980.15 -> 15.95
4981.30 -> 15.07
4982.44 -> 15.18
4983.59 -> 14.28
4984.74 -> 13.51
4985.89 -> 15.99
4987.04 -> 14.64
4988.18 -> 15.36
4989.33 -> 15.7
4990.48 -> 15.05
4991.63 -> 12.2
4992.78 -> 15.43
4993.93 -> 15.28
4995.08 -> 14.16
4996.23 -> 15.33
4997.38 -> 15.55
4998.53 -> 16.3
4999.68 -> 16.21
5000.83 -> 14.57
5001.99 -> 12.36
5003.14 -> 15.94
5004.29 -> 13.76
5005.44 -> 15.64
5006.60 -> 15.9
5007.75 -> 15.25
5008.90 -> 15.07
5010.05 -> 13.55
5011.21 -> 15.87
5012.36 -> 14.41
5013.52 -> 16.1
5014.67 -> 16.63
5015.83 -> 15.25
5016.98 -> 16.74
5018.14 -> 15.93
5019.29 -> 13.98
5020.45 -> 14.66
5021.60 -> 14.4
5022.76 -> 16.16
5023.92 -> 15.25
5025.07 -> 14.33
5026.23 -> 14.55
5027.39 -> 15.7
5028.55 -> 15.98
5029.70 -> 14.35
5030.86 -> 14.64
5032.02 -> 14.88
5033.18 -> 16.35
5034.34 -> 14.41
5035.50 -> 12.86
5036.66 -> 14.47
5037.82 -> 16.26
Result 2.13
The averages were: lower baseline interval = 21.1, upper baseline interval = 15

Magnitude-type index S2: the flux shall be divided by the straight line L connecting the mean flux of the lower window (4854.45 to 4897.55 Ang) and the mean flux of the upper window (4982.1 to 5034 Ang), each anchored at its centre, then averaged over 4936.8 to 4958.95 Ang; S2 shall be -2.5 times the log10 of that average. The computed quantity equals 0.15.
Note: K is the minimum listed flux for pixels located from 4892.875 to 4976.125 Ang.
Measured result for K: 12.99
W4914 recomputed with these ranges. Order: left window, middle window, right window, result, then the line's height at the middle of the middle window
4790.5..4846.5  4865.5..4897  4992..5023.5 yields 5.9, 24.7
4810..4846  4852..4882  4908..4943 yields 3.4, 22.8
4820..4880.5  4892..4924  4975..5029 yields 1.8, 19.6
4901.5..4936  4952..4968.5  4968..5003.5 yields 1.4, 16.1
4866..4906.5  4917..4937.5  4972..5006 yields 0.7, 17.8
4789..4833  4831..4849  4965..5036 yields 3.6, 29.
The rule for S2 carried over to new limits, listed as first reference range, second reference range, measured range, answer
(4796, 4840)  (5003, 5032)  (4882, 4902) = 0.22 mag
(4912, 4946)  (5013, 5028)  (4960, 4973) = 0.10 mag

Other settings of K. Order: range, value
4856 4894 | 17.26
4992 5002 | 12.36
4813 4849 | 19.69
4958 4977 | 13.55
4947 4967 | 13.03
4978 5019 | 12.2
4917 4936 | 15.79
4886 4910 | 17.68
